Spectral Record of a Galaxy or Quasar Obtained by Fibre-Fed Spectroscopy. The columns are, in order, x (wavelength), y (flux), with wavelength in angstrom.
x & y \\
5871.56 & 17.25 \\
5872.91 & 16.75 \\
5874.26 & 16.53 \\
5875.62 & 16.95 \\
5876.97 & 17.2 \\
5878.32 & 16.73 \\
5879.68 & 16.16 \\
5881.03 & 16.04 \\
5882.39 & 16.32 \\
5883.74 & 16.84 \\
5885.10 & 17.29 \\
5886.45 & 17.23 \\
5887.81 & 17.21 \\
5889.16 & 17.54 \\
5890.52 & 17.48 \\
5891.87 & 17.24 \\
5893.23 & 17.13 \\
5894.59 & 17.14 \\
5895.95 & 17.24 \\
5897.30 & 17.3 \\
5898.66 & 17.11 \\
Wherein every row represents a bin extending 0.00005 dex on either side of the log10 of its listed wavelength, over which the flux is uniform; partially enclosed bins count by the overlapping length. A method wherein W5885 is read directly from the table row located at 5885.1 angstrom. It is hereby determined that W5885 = 17.29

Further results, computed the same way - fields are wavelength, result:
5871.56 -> 17.25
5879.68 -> 16.16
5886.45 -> 17.23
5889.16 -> 17.54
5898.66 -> 17.11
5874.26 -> 16.53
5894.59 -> 17.14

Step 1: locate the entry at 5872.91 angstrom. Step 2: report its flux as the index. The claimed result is 16.75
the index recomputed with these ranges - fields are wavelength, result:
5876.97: 17.2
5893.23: 17.13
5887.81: 17.21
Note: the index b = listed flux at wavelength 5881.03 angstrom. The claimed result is 16.04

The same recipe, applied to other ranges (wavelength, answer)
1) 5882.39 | 16.32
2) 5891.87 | 17.24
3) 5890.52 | 17.48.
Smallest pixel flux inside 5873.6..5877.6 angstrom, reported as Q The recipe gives 16.53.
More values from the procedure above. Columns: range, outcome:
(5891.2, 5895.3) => 17.13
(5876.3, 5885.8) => 16.04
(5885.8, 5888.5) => 17.21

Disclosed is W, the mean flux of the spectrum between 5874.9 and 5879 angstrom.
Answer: 16.9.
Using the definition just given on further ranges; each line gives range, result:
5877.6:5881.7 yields 16.3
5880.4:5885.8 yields 16.6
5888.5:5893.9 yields 17.3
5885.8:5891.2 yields 17.4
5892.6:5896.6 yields 17.1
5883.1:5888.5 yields 17.2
